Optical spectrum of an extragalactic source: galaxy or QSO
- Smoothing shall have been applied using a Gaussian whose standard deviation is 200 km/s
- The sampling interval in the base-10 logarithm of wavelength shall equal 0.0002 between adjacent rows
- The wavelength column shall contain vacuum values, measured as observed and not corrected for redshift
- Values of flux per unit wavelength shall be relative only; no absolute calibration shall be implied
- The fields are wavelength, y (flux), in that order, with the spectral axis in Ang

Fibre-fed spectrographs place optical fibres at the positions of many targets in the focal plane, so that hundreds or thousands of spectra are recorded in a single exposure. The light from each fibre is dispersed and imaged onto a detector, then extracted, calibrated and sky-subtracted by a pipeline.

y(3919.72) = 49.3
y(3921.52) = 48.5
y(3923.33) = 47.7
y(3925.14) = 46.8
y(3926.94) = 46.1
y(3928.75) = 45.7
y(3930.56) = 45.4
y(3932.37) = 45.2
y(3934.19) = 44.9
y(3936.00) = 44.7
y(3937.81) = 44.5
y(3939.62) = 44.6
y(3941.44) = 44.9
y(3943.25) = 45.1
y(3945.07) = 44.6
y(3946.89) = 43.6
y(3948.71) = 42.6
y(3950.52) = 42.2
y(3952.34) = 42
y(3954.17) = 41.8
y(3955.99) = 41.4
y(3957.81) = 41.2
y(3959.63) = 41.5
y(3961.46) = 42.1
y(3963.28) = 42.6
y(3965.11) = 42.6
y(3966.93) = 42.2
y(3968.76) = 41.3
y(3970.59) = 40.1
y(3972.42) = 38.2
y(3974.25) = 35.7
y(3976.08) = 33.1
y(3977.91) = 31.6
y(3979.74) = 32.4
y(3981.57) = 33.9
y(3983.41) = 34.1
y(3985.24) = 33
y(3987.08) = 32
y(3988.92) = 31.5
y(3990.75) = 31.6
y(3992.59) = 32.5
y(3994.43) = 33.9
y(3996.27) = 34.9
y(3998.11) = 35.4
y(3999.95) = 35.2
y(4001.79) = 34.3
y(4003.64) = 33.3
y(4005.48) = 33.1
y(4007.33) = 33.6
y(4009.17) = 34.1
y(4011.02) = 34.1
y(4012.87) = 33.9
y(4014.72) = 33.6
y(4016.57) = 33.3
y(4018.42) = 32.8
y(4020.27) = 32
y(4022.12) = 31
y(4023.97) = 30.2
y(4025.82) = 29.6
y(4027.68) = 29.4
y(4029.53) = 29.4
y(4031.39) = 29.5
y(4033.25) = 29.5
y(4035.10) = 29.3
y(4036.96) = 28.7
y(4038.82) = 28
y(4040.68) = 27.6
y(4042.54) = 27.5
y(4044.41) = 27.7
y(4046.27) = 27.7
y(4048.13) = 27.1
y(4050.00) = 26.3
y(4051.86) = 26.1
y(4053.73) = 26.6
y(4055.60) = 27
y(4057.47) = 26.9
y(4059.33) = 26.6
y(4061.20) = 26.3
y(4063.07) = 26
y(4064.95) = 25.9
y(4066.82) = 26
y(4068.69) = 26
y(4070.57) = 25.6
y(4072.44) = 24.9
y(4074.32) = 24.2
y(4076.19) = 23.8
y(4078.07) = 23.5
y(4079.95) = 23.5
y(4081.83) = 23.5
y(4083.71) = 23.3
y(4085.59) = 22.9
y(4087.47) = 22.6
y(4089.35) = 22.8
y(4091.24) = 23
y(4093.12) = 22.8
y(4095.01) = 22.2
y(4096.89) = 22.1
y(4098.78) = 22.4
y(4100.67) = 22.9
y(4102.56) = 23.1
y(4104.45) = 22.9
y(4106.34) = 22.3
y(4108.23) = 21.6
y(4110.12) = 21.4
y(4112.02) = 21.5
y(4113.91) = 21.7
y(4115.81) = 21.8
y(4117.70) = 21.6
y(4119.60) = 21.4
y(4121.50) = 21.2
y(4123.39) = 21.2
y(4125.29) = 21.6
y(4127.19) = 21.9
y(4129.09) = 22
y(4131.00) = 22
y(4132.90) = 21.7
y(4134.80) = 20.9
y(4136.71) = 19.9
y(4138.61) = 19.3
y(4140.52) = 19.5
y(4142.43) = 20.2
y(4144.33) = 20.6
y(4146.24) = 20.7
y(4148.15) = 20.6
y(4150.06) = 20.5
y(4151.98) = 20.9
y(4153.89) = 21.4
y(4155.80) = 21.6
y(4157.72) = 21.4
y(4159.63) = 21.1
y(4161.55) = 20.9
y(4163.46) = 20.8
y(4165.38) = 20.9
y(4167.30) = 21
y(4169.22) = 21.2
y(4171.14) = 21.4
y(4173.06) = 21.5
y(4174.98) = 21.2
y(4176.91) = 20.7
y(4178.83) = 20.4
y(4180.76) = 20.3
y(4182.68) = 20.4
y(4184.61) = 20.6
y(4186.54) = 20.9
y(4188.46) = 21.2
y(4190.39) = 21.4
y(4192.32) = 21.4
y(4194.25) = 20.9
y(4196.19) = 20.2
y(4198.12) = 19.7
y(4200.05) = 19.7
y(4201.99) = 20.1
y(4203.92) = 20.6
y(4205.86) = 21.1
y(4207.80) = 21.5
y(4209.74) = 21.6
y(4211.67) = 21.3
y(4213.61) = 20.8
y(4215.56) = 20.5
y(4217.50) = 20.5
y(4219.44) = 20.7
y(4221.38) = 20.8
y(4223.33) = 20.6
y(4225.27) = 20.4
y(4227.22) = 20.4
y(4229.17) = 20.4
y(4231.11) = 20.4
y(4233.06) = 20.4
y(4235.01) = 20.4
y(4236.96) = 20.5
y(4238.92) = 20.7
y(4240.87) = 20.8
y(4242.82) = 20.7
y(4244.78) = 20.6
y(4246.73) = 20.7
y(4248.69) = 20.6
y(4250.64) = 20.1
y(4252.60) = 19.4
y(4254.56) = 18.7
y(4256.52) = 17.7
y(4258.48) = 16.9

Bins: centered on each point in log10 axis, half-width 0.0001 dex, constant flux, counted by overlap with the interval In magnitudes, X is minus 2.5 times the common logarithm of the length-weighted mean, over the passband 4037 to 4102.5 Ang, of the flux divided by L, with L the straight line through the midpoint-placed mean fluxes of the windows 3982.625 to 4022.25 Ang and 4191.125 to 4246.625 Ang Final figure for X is 0.18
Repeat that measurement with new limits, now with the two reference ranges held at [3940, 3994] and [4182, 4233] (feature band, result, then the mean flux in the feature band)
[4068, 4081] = 0.24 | 24.5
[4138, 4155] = 0.23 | 20.4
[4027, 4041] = 0.16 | 29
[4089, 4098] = 0.28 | 22.6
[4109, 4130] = 0.25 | 21.6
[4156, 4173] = 0.13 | 21.1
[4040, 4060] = 0.20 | 27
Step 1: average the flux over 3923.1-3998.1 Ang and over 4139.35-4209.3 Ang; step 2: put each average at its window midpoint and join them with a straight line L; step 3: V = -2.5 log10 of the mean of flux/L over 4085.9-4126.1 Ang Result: 0.21 mag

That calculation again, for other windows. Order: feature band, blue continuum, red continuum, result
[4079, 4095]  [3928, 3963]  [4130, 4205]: 0.25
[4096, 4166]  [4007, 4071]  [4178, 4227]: 0.14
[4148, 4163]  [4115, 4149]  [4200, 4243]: -0.01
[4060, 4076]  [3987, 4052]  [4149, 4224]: 0.11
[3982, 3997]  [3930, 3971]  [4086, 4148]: 0.16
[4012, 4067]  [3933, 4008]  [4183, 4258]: 0.17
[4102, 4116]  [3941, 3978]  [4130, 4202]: 0.20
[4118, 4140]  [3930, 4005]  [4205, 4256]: 0.29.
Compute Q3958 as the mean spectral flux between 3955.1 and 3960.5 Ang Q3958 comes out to 41.4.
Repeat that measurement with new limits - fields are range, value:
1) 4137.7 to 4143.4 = 19.7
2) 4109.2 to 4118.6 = 21.6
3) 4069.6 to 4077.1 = 24.6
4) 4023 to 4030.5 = 29.7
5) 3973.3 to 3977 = 34.4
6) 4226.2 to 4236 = 20.4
